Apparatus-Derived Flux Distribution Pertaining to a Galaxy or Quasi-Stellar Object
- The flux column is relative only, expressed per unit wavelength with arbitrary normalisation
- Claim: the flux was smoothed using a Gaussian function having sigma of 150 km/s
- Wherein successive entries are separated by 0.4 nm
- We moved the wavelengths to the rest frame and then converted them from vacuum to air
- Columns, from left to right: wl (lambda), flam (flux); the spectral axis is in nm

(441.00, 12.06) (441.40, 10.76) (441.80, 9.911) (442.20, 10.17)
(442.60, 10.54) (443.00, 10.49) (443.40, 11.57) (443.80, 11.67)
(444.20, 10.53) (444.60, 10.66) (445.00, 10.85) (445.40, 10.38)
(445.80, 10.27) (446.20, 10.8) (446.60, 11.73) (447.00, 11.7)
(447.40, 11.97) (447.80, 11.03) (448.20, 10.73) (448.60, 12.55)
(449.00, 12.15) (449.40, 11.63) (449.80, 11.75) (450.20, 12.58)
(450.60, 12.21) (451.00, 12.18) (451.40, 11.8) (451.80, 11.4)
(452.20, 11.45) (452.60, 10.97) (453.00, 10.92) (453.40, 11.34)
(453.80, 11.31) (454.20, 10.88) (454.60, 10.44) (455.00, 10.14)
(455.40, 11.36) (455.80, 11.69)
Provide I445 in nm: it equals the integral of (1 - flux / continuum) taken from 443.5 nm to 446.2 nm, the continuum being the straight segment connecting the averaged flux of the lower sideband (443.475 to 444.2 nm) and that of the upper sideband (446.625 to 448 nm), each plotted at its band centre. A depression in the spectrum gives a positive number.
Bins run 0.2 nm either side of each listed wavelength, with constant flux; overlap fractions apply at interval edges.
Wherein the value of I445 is 0.15 nm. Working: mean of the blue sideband 11.3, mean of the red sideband 11.6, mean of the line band 10.8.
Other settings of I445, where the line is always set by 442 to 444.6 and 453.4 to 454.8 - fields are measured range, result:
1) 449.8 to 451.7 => -0.21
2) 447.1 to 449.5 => -0.18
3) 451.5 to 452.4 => -0.05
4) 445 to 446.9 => 0.00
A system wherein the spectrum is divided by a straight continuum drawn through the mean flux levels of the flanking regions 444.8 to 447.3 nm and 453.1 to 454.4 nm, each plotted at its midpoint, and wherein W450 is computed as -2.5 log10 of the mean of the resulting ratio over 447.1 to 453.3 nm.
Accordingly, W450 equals -0.057 mag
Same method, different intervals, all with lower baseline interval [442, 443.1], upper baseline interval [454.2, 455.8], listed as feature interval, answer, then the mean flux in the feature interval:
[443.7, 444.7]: -0.05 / 10.9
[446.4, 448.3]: -0.09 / 11.5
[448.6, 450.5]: -0.14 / 12.1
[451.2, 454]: -0.06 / 11.3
